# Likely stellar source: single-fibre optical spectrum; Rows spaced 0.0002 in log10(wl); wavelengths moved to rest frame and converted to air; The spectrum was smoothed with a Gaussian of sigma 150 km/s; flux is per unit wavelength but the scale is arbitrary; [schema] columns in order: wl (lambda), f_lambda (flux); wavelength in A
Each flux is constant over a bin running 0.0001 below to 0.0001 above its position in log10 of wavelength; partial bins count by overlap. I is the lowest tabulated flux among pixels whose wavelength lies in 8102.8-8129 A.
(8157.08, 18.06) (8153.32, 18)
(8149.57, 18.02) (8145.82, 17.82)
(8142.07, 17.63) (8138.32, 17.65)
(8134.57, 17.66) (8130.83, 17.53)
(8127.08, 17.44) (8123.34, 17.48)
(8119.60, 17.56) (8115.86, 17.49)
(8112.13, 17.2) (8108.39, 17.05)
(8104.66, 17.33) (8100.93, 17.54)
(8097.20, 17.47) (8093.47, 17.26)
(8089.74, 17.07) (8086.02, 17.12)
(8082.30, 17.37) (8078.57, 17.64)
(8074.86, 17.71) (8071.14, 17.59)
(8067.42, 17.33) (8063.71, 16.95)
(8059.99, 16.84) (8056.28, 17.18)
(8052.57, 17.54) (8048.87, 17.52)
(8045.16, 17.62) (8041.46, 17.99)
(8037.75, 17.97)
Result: 17.05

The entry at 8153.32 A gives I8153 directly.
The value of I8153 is 18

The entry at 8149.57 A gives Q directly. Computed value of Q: 18.02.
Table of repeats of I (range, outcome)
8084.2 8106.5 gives 17.07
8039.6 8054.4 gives 17.52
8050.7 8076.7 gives 16.84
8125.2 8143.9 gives 17.44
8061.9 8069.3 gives 16.95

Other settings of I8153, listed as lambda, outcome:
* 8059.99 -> 16.84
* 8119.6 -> 17.56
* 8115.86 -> 17.49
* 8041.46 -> 17.99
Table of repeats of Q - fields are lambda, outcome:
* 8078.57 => 17.64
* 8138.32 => 17.65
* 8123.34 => 17.48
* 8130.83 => 17.53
